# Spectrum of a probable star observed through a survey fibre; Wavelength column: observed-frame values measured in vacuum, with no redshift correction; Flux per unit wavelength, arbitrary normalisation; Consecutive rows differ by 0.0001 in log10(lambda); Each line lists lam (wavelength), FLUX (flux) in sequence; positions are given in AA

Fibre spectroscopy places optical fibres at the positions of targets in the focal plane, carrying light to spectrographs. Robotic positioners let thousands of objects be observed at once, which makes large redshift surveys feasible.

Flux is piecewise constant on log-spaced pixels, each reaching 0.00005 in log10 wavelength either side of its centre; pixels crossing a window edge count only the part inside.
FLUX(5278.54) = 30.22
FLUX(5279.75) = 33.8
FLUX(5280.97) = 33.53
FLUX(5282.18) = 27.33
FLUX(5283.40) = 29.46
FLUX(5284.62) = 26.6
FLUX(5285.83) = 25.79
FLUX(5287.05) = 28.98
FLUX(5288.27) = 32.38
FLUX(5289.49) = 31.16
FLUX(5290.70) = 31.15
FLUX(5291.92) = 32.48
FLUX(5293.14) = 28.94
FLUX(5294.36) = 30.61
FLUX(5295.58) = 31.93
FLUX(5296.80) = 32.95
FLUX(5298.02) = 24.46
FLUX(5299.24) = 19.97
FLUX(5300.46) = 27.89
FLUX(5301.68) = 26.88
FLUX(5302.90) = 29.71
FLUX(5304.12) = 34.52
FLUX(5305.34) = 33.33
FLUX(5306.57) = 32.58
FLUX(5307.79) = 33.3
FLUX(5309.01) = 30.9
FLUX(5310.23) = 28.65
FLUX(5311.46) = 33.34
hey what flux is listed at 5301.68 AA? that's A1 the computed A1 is 26.88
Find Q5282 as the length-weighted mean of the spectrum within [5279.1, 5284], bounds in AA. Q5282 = 31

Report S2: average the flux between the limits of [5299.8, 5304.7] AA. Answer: 29.6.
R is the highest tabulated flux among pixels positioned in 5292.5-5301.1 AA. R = 32.95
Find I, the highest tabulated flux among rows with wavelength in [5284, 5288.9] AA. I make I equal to 32.38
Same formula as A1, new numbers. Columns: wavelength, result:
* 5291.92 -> 32.48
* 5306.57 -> 32.58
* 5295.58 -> 31.93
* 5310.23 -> 28.65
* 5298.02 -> 24.46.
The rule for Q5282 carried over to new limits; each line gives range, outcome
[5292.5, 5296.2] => 30.5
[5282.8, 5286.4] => 27.3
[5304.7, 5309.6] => 32.5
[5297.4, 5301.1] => 24.2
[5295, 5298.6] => 29.8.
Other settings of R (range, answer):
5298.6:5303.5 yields 29.71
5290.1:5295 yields 32.48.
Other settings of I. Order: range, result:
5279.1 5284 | 33.8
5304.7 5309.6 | 33.33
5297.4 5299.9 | 24.46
